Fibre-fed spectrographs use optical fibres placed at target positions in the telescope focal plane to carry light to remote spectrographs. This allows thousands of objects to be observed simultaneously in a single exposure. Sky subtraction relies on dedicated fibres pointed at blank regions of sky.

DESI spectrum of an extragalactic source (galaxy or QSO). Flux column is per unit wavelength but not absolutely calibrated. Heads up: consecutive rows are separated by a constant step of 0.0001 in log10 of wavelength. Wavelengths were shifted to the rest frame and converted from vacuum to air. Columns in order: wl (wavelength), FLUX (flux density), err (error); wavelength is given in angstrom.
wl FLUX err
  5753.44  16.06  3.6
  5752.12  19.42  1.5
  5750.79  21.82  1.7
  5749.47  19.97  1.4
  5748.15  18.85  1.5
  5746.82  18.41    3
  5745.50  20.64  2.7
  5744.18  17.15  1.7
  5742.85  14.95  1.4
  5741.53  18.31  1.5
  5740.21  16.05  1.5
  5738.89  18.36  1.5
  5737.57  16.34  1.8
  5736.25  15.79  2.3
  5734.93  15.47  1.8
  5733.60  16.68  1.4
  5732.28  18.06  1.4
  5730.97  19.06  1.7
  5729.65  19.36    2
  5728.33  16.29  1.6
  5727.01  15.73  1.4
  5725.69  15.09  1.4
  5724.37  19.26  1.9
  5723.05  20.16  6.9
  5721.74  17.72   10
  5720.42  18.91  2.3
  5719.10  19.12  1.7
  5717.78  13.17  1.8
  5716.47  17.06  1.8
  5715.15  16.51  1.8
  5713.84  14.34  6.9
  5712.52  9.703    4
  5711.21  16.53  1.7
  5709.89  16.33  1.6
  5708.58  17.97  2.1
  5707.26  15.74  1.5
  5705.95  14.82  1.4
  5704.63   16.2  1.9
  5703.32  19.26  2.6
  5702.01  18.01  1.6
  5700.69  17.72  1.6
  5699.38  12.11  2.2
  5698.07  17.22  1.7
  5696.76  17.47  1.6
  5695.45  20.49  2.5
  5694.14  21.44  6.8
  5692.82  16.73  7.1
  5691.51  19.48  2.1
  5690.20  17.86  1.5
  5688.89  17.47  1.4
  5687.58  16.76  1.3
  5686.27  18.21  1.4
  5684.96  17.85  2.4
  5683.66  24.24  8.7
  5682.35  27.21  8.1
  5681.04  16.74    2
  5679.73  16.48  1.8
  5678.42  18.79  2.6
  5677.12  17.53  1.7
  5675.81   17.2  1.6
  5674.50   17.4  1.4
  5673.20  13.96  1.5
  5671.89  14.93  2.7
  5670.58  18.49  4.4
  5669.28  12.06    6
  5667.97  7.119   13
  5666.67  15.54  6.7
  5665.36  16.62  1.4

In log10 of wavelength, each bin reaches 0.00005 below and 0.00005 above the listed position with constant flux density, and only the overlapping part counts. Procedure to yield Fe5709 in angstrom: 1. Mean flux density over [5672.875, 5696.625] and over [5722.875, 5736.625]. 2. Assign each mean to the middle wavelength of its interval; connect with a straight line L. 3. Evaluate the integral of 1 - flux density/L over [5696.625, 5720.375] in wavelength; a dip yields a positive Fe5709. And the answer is 2.4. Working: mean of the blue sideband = 18.7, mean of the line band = 16.1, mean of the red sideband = 17.3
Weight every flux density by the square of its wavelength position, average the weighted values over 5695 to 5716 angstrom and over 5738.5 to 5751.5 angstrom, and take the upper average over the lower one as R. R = 1.2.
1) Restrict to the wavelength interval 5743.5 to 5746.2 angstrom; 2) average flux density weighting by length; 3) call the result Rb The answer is 18.9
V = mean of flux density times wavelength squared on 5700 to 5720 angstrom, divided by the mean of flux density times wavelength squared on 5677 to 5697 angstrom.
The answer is 0.9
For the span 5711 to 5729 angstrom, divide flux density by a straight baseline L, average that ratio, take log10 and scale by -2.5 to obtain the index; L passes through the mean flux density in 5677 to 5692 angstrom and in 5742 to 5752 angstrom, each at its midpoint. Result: 0.16 mag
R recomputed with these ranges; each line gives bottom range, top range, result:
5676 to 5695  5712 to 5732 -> 0.90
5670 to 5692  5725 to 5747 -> 0.96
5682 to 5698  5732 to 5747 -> 0.90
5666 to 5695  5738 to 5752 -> 1.08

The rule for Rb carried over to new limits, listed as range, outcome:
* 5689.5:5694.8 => 18.8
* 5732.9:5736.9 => 16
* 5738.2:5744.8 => 17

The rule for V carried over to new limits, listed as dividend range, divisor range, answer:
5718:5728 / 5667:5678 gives 1.21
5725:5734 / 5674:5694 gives 0.93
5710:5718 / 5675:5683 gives 0.79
